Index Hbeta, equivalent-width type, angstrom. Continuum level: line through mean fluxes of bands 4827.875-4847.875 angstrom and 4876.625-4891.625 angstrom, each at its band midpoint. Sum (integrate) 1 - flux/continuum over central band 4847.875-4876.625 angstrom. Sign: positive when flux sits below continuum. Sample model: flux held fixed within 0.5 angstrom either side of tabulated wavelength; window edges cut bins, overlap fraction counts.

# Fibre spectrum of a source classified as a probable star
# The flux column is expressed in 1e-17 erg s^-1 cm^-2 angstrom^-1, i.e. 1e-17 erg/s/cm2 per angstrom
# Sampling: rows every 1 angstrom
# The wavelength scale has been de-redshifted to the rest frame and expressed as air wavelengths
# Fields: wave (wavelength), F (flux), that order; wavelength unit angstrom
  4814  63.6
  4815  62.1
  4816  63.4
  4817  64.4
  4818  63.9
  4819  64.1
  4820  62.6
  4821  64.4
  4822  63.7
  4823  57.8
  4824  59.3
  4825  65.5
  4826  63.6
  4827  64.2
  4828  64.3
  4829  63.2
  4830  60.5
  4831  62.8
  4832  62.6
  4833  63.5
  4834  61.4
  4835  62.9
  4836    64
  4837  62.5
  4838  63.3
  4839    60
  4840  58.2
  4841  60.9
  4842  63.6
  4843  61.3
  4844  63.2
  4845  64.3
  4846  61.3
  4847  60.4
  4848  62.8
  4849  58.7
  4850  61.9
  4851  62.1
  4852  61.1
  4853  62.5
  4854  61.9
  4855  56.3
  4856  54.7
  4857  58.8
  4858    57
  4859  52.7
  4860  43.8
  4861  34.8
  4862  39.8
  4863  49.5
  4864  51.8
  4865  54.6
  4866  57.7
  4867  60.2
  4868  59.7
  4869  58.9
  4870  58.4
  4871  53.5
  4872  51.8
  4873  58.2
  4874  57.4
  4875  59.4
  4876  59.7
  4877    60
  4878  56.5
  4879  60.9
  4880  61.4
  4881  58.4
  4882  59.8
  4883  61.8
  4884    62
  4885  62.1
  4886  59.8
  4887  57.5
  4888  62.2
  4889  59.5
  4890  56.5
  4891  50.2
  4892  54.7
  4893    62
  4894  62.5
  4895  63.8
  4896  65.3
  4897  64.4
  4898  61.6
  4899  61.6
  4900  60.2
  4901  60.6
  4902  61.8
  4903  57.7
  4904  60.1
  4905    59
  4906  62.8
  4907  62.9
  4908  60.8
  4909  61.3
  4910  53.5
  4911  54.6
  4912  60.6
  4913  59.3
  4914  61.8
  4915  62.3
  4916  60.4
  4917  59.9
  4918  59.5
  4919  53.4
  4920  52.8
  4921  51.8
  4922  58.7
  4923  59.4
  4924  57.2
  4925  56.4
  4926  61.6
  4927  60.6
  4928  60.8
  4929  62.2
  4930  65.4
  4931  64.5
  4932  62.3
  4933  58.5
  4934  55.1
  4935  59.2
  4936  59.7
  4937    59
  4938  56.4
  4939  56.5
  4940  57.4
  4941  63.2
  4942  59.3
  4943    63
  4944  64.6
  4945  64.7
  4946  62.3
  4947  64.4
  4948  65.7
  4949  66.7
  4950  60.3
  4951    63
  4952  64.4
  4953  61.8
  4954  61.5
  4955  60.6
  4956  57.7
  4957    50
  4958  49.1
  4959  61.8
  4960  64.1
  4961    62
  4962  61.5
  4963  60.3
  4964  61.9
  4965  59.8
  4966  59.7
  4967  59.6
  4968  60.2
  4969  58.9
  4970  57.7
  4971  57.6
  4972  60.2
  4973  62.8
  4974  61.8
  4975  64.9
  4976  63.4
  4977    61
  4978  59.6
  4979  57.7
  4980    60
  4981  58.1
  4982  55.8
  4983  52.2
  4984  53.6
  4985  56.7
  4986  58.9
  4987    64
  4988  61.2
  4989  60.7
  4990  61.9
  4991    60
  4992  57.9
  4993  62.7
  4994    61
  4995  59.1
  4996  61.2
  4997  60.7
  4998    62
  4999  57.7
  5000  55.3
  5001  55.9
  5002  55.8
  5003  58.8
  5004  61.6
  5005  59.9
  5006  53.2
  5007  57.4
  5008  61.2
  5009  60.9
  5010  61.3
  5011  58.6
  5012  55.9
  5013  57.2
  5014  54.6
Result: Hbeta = 2.29 angstrom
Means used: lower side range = 62.2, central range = 55.8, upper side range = 59.2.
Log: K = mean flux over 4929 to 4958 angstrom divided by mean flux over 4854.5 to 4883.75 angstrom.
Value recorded 1.1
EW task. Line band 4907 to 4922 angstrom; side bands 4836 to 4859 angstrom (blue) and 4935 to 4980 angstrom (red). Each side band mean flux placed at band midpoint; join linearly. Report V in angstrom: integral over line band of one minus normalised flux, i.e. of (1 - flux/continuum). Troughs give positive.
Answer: 0.60 angstrom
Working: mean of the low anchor 60.7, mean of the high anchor 60.6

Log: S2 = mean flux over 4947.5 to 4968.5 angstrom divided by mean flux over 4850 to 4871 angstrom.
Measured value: 1.10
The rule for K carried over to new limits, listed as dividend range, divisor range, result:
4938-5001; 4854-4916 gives 1.04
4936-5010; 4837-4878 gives 1.04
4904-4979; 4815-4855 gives 0.96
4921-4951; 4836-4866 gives 1.06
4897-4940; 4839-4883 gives 1.03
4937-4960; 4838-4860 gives 1.01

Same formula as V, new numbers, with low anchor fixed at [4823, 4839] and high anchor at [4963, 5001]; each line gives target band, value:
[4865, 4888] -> 1.08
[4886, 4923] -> 1.09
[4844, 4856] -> 0.24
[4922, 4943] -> 0.29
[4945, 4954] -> -0.48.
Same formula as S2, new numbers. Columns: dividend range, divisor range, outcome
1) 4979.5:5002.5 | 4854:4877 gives 1.08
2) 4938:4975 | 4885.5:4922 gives 1.02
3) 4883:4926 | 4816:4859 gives 0.96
